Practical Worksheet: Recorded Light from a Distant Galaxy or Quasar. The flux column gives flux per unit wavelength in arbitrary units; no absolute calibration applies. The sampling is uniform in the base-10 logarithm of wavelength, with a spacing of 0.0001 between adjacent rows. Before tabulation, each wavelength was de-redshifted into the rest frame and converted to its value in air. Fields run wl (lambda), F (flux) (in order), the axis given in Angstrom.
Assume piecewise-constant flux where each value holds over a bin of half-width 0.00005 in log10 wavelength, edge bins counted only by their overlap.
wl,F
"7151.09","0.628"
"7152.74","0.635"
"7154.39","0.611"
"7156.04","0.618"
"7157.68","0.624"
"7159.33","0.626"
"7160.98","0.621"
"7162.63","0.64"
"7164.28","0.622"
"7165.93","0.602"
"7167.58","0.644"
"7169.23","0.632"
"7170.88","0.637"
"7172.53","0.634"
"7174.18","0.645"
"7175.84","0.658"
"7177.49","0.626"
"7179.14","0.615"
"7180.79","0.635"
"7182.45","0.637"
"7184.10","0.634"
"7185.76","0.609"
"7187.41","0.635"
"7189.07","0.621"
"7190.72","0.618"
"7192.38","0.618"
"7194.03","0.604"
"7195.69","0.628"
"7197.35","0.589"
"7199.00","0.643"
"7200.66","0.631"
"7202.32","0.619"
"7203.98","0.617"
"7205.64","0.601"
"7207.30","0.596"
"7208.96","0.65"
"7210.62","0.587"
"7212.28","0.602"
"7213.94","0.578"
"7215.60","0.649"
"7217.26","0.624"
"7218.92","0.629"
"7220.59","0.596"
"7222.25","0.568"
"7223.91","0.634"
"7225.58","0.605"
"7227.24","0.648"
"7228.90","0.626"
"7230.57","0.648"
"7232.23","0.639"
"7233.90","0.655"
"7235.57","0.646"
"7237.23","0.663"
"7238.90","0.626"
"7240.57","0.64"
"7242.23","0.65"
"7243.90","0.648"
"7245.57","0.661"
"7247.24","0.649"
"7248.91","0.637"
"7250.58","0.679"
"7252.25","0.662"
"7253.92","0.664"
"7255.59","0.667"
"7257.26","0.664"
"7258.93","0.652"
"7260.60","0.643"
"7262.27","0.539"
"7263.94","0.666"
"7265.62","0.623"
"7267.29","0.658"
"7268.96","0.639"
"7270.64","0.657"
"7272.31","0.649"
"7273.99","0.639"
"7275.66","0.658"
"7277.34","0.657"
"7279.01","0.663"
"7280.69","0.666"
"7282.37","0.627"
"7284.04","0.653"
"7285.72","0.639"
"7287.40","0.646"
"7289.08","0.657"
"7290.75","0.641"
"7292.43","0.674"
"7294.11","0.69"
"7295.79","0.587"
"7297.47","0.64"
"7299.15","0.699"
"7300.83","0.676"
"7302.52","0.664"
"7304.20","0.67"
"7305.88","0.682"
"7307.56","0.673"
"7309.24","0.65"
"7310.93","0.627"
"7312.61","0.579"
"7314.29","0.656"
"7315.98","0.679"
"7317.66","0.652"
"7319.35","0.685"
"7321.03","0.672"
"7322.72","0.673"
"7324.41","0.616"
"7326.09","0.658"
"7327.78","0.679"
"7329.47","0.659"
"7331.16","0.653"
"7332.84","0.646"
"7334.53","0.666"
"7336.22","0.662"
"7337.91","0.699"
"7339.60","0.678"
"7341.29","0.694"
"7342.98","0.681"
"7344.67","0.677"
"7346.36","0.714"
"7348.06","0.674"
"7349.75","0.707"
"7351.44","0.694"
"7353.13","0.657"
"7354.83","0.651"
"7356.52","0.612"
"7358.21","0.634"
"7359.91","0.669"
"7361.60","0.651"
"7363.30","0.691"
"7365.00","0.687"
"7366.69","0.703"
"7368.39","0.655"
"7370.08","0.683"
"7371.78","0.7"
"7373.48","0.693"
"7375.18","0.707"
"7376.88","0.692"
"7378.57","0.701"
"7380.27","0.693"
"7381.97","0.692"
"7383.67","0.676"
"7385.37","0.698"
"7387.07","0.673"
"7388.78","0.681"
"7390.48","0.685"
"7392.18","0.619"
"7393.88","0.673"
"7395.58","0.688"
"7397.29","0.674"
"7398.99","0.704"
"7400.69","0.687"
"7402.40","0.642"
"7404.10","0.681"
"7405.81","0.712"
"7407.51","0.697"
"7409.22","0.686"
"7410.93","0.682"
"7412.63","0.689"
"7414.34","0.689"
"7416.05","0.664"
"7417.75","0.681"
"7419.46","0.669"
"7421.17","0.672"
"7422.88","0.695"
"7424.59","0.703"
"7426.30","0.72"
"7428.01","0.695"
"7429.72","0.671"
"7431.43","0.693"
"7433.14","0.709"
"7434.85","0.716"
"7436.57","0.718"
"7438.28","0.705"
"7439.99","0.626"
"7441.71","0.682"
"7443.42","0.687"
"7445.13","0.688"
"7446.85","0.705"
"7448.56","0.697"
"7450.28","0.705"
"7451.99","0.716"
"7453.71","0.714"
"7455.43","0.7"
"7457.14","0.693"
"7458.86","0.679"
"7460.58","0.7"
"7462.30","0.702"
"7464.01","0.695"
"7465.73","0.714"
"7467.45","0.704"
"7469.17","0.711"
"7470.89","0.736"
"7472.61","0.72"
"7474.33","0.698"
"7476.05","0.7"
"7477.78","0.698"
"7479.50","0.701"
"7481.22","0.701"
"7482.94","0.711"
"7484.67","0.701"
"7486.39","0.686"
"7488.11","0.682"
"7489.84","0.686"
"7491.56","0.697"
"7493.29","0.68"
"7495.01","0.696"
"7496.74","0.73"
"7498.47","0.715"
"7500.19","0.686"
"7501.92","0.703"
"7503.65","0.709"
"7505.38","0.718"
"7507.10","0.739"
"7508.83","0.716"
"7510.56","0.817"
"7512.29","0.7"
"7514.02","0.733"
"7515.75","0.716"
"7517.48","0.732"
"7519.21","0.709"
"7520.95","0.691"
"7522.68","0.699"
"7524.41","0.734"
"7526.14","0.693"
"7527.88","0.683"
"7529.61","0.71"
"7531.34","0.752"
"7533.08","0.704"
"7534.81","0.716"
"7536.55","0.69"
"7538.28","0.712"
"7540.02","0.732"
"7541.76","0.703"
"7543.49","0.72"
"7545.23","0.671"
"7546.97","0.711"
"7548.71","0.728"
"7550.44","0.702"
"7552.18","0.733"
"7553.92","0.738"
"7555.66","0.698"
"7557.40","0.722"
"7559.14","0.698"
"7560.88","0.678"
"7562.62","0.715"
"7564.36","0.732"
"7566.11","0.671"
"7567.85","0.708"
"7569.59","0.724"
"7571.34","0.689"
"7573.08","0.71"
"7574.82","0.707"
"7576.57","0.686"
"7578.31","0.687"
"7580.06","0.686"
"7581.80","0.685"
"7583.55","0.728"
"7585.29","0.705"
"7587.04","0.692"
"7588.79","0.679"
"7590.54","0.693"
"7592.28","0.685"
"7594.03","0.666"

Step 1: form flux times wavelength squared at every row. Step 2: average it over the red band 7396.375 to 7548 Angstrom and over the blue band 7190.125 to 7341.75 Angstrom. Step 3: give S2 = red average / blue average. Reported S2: 1.15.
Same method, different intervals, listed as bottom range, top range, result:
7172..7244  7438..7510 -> 1.21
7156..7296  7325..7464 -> 1.13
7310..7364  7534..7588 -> 1.13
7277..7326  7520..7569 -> 1.16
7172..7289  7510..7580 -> 1.22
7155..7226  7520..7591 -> 1.25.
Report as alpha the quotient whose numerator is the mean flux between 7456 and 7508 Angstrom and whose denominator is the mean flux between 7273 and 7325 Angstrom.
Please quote 1.1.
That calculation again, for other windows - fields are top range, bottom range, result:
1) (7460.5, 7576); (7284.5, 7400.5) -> 1.06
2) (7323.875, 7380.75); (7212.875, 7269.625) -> 1.06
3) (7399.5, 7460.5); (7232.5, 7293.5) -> 1.06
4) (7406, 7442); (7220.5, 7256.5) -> 1.07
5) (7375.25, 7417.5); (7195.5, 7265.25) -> 1.08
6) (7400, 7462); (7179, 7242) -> 1.11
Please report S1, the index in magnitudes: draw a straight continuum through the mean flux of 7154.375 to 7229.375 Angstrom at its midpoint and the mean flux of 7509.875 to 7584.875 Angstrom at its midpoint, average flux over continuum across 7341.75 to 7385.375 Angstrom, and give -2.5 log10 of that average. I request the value -0.03 mag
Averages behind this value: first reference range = 0.622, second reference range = 0.71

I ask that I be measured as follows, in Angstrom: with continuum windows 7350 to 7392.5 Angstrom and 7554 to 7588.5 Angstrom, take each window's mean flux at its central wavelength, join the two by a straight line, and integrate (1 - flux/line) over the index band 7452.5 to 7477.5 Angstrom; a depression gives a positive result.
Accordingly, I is -0.59 Angstrom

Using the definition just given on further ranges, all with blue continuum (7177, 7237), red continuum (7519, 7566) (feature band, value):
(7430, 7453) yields -0.42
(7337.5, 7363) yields -0.53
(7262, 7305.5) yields -0.63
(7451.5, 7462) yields -0.20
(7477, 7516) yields -0.68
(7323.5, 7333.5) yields 0.02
